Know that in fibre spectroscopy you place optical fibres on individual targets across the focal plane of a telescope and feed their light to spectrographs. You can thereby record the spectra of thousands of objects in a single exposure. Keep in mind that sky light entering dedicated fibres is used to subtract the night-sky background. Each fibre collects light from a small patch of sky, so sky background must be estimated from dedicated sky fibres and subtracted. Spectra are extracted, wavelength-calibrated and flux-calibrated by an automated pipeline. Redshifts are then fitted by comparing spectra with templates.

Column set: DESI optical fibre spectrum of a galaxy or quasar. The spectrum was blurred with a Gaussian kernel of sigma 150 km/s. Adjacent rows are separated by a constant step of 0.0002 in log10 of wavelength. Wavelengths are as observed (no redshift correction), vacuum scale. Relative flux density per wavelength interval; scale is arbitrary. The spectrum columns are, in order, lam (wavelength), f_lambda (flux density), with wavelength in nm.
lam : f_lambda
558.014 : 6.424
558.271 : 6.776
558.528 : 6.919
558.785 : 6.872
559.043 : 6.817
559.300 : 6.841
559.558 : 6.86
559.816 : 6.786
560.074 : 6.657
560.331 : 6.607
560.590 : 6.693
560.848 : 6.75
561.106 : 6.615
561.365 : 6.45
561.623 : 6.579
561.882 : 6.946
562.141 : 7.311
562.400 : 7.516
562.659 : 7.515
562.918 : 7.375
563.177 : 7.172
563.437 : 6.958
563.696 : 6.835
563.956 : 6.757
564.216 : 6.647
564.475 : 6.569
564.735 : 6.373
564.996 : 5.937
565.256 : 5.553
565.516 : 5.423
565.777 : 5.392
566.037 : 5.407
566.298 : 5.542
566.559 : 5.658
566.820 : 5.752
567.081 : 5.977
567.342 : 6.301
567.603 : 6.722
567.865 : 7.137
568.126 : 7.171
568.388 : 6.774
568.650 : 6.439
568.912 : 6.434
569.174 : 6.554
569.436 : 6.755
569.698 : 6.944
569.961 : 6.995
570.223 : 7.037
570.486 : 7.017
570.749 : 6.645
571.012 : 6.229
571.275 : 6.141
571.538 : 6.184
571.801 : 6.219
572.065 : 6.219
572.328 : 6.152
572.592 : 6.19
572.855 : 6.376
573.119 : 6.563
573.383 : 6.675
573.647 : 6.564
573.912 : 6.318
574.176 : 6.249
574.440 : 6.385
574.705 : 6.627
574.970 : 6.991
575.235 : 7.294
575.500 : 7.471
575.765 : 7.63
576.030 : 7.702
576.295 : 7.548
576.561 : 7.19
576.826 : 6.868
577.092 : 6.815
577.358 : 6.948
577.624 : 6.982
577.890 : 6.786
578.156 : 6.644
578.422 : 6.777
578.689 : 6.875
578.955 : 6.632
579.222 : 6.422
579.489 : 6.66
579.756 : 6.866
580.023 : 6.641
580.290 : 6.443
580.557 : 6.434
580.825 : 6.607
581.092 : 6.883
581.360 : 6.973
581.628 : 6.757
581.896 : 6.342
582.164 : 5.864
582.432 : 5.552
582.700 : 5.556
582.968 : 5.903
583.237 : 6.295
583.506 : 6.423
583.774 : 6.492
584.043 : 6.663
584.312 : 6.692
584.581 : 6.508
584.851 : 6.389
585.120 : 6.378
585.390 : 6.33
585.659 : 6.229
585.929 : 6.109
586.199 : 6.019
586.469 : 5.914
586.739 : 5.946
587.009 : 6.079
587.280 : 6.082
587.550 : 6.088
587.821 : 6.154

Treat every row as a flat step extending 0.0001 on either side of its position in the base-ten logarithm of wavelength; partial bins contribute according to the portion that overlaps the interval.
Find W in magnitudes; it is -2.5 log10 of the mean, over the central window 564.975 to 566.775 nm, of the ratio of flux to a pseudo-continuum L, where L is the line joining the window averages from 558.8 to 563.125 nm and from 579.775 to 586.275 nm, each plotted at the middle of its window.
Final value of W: 0.22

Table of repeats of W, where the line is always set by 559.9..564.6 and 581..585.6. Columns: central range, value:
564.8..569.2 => 0.11 mag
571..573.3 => 0.06 mag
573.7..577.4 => -0.07 mag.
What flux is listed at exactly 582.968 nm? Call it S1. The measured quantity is 5.903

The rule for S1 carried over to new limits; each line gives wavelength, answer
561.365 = 6.45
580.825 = 6.607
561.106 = 6.615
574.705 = 6.627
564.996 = 5.937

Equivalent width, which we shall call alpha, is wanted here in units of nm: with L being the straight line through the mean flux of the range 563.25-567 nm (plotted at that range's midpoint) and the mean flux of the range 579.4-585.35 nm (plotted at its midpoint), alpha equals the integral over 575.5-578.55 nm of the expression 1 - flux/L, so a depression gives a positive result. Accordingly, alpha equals -0.38 nm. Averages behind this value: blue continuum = 6.07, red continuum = 6.42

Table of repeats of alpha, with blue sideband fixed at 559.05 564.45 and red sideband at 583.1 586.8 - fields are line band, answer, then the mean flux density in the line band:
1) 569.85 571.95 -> 0.04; 6.55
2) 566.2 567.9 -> 0.16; 6.11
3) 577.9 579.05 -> -0.05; 6.74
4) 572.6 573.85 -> 0.02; 6.5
